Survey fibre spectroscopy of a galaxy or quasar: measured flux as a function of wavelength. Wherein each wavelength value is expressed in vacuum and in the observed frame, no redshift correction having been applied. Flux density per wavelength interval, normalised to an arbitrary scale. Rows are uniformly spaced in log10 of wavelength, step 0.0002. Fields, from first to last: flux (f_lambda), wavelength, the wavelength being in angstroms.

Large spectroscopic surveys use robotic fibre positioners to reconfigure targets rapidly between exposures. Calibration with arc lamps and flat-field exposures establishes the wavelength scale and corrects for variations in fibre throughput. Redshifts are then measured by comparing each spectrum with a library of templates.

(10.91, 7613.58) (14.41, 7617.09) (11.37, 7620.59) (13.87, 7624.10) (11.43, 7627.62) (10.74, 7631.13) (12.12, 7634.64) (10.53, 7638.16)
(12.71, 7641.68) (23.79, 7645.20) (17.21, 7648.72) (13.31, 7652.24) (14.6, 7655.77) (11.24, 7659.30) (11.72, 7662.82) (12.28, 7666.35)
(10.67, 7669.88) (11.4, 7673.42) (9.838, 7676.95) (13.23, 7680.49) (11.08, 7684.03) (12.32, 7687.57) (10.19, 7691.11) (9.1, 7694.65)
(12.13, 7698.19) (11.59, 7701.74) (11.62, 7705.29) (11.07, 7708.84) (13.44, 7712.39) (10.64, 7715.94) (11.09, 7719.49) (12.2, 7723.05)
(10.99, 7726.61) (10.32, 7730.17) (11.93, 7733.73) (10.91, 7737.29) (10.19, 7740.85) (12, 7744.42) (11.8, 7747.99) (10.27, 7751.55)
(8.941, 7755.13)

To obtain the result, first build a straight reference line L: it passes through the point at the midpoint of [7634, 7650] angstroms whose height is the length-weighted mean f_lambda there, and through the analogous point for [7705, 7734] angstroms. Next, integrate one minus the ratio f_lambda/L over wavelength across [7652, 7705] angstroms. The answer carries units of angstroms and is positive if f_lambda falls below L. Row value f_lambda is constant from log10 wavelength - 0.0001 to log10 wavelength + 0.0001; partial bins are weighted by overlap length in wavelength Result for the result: 7.6 angstroms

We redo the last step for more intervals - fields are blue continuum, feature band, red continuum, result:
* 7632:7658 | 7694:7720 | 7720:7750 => 1.86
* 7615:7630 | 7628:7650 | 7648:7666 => -2.17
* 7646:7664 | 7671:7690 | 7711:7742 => 2.41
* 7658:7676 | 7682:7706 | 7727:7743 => 0.09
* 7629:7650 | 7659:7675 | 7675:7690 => 1.40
